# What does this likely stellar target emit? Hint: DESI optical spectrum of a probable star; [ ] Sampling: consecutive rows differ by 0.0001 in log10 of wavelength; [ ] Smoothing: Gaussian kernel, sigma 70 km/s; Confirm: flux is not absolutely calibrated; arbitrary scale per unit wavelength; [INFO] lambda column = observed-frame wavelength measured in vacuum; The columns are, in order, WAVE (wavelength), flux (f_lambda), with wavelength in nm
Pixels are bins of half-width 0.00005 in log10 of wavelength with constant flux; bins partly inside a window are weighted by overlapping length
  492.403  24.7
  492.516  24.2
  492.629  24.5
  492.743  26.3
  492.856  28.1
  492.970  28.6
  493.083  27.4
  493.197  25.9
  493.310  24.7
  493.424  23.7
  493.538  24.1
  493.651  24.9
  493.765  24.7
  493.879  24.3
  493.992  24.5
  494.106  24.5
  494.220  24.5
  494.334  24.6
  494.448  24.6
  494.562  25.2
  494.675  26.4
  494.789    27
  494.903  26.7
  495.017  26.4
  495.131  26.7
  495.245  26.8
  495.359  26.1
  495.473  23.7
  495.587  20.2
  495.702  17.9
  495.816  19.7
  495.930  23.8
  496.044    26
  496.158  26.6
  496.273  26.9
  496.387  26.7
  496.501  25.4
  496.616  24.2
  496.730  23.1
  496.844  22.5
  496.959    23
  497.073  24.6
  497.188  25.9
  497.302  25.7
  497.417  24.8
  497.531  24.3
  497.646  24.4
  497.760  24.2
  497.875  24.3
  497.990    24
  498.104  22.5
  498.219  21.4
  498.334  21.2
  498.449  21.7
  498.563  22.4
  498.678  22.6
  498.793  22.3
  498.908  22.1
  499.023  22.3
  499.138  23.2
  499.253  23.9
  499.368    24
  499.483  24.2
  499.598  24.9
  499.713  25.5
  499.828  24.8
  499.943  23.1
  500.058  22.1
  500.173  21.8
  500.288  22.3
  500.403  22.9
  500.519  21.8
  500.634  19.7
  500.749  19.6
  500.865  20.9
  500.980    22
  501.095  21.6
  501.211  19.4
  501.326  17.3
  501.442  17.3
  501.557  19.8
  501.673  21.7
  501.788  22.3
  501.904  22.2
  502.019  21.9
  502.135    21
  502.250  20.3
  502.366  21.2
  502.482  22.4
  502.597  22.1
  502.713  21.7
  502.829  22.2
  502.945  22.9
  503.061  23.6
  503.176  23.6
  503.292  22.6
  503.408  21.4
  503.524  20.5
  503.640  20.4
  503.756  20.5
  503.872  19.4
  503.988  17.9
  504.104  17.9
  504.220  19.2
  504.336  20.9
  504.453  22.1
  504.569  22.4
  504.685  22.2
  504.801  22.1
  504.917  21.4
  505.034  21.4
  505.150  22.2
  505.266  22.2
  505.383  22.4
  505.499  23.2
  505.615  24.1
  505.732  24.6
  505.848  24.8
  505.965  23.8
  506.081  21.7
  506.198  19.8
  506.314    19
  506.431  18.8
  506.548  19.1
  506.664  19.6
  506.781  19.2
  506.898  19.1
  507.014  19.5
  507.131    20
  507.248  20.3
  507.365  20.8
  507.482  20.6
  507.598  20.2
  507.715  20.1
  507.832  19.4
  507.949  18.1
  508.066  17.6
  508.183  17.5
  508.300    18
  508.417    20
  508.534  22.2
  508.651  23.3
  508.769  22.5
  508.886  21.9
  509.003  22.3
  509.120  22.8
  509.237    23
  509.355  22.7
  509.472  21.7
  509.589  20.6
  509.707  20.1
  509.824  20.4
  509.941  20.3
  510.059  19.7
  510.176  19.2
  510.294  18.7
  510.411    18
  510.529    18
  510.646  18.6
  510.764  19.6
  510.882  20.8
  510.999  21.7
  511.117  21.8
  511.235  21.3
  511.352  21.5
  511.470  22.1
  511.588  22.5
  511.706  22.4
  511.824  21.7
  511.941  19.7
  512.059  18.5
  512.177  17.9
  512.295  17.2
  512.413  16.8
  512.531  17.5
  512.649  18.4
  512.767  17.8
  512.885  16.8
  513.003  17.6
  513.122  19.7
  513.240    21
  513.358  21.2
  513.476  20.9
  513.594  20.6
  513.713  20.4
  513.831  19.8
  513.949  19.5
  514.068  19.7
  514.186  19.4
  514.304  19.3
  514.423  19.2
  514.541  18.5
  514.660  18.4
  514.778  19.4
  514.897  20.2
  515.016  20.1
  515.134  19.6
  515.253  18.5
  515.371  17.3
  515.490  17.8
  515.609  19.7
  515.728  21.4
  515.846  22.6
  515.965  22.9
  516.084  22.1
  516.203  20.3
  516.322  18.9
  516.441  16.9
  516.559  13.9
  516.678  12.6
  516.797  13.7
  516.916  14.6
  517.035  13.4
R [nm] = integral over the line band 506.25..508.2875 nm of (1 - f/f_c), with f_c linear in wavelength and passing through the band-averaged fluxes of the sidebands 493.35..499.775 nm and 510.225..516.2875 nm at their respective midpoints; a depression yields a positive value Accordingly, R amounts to 0.19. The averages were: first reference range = 24.1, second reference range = 19.7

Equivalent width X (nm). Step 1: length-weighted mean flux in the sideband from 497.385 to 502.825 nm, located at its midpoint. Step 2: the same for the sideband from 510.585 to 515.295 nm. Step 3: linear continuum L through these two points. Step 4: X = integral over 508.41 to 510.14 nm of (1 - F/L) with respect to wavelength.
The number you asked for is -0.100 nm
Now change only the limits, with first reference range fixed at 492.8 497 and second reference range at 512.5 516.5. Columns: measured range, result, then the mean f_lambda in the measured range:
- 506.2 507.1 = 0.10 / 19.3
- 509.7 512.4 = 0.06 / 20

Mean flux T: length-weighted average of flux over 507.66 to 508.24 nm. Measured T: 18.5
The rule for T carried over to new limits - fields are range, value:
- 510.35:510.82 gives 18.6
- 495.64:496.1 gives 21.8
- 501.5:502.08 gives 21.6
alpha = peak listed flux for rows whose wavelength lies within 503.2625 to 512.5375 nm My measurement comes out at 24.8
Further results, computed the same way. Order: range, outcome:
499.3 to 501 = 25.5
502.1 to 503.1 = 23.6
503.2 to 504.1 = 22.6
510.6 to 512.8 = 22.5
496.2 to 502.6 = 26.9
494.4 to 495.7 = 27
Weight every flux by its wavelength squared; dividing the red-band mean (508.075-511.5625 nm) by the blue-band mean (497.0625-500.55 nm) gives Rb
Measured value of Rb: 0.92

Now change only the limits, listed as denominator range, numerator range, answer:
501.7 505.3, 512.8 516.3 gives 0.96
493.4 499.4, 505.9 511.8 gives 0.89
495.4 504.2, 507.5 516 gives 0.94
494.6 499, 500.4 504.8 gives 0.89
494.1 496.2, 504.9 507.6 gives 0.90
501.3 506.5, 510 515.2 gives 0.95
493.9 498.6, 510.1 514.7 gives 0.86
